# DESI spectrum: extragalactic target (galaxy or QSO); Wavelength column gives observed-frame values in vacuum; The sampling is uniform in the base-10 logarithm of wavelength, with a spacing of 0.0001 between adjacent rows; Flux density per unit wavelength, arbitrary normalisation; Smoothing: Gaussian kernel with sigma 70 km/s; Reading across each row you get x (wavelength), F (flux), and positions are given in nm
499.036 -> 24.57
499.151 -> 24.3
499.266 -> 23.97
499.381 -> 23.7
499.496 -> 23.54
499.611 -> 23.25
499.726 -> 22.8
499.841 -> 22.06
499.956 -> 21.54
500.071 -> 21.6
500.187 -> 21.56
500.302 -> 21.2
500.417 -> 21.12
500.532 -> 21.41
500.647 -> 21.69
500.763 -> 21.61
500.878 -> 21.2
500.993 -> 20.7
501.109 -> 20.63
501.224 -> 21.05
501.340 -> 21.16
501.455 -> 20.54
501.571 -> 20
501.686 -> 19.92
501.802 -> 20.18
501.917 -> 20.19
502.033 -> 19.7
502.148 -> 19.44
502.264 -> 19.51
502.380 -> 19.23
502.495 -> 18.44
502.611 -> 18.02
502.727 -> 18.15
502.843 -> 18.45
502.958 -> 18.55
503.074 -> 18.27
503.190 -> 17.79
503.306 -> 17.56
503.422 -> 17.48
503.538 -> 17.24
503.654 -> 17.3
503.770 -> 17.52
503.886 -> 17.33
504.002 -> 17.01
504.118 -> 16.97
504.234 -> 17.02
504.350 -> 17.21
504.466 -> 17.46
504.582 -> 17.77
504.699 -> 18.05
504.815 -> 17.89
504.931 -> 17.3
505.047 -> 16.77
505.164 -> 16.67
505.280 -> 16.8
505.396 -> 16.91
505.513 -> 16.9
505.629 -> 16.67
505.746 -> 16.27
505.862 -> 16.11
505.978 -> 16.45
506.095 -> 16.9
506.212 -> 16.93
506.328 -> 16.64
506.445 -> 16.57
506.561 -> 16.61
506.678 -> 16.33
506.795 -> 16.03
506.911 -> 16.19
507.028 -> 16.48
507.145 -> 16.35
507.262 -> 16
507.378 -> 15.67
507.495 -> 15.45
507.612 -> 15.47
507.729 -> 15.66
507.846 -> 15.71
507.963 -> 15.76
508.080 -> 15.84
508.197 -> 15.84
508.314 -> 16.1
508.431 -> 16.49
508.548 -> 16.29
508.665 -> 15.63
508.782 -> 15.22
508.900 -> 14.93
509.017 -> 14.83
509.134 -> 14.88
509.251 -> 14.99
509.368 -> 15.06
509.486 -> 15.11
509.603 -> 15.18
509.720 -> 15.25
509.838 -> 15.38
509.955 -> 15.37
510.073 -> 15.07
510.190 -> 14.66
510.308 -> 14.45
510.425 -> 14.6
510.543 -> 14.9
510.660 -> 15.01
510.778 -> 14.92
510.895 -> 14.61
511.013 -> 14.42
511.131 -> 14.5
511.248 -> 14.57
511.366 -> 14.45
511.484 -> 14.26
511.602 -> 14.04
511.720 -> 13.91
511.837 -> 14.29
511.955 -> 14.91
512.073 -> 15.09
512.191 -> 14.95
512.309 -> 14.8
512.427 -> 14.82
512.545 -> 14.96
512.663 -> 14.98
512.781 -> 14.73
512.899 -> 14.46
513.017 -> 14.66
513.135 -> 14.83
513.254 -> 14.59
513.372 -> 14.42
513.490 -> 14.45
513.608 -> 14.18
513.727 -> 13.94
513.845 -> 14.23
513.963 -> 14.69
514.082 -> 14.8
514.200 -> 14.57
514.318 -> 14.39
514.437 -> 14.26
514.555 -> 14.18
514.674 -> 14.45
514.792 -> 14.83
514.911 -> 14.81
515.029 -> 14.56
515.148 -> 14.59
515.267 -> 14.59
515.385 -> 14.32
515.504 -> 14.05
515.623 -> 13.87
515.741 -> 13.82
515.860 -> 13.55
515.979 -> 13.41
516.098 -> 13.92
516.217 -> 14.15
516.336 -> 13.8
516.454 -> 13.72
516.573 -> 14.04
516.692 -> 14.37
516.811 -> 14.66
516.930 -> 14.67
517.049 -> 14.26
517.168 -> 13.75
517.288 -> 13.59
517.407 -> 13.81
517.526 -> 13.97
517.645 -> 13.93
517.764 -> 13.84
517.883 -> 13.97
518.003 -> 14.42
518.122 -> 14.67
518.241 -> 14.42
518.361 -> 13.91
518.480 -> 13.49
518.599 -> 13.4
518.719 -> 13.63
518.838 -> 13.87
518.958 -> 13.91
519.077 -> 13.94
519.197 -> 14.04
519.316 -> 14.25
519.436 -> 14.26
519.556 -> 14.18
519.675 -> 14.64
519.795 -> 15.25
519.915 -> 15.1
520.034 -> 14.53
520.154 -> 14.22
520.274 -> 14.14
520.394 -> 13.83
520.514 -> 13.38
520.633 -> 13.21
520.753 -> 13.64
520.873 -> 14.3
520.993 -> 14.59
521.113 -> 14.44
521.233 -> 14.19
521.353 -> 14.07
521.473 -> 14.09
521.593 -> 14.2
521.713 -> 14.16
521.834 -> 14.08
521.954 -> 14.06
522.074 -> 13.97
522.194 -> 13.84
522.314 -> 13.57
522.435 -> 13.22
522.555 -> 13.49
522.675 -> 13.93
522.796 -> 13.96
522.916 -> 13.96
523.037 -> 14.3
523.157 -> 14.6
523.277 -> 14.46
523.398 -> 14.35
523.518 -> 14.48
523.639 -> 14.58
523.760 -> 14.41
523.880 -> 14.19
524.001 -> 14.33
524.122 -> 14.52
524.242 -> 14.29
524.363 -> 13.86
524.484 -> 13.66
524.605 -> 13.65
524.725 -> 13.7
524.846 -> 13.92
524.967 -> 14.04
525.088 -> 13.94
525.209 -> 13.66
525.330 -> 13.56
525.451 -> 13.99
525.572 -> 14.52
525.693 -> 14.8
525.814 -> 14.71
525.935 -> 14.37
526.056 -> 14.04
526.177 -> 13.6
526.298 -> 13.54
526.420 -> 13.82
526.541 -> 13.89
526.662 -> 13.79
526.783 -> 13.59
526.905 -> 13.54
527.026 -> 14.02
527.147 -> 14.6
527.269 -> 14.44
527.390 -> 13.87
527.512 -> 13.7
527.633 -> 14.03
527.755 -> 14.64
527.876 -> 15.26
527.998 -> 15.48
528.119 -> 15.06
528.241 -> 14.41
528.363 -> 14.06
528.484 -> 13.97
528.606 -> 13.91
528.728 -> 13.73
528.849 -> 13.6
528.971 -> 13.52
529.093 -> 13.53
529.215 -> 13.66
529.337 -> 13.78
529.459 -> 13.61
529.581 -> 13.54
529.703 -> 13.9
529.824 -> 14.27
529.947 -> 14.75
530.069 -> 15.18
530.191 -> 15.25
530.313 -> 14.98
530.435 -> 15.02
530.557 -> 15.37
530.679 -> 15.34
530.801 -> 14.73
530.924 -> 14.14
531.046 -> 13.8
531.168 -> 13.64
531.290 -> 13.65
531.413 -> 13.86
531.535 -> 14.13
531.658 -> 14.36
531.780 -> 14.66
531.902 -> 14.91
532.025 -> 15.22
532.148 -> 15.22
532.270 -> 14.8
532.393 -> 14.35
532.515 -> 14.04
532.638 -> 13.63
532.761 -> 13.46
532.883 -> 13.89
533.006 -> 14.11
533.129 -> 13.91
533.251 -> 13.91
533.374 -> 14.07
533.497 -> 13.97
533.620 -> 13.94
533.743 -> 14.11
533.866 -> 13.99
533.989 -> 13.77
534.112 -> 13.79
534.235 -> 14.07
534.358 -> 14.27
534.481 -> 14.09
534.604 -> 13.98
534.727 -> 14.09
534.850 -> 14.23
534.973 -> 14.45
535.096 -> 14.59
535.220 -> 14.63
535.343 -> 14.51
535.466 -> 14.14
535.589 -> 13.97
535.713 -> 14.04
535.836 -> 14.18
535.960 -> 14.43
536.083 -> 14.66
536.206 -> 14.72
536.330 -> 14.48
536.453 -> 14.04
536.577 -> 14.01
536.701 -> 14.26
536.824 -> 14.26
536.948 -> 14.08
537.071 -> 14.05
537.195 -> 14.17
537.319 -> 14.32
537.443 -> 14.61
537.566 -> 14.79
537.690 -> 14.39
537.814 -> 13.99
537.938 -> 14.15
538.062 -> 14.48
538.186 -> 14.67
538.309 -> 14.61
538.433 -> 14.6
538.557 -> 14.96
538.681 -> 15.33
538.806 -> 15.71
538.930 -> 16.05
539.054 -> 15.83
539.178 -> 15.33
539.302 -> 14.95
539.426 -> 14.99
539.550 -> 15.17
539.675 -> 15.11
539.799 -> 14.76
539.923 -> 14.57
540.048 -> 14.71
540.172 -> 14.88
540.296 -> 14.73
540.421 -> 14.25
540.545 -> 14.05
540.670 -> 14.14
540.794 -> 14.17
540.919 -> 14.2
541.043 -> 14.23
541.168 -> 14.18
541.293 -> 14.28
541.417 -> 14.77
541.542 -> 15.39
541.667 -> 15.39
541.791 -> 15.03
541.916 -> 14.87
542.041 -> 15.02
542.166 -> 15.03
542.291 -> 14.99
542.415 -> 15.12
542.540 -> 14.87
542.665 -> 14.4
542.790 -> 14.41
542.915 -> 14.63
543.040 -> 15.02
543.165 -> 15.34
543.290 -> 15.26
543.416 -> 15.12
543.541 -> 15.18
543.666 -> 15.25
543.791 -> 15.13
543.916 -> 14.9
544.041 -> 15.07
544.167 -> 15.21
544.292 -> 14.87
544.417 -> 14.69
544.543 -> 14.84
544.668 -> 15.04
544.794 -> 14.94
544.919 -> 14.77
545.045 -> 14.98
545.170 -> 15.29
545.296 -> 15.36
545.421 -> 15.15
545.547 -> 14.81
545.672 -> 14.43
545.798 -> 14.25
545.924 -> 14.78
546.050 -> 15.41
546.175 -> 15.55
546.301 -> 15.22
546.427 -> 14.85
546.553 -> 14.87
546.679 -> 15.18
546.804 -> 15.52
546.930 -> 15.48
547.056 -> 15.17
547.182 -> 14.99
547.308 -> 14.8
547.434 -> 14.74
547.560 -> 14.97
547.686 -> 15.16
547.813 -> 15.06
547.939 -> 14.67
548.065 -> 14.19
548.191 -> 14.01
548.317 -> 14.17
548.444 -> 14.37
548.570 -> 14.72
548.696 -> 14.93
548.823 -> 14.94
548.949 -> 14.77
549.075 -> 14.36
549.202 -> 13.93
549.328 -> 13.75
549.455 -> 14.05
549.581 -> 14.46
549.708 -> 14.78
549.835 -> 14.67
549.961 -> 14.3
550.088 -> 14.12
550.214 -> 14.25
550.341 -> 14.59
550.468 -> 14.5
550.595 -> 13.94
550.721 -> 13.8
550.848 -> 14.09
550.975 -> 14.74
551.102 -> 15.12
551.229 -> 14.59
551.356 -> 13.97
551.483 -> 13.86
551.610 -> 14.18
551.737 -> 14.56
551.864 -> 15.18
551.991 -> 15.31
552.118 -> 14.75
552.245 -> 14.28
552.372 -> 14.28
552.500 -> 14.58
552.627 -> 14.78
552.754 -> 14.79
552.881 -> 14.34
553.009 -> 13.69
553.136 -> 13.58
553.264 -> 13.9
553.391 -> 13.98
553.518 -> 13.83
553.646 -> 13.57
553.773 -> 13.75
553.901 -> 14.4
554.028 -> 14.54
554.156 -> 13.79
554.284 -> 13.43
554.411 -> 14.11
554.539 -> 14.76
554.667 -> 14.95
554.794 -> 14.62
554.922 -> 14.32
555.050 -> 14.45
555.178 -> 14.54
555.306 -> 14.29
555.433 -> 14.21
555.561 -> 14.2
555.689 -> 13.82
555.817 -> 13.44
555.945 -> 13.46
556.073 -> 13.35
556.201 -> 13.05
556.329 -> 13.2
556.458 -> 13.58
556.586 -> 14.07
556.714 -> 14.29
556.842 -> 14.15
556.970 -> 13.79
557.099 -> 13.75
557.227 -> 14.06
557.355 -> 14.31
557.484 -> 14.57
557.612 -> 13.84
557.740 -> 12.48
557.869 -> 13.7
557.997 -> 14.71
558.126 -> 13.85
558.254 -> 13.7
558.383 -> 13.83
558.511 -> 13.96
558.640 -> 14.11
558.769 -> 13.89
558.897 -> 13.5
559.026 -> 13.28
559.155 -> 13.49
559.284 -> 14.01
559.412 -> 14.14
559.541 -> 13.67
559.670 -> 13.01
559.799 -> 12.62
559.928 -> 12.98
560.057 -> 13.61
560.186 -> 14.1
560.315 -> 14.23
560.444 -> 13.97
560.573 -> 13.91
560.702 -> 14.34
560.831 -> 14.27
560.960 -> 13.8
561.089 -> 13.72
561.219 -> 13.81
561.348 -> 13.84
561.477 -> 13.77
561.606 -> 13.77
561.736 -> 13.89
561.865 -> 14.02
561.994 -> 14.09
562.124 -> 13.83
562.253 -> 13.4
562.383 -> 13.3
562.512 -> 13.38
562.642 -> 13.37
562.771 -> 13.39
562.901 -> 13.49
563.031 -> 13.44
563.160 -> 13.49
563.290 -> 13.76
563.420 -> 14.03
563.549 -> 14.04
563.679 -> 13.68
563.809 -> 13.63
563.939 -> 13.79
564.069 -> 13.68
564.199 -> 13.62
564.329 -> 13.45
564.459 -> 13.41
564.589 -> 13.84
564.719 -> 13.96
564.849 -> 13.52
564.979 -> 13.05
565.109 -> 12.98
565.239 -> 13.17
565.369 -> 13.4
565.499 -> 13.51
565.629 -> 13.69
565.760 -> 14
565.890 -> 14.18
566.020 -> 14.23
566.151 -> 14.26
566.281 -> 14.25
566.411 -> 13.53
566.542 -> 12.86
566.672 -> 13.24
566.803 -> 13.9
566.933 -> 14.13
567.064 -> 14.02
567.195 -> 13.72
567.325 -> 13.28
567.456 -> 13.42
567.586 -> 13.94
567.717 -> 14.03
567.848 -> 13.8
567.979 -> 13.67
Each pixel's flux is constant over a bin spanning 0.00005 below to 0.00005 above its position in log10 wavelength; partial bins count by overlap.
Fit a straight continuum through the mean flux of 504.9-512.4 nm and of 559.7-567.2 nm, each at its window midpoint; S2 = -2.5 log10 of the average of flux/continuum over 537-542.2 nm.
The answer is -0.017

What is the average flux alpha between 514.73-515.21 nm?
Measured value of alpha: 14.7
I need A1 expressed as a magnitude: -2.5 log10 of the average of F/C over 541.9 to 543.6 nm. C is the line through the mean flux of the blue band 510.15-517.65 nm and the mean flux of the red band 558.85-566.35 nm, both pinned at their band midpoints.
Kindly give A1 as -0.07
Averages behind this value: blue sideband 14.4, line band 14.9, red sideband 13.7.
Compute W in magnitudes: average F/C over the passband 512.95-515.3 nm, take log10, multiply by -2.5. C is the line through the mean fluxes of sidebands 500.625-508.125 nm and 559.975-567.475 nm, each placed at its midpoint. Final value 0.18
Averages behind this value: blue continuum 17.8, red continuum 13.7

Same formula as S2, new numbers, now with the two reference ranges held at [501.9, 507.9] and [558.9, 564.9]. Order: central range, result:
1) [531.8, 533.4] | 0.088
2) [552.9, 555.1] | 0.006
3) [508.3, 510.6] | 0.116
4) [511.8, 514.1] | 0.143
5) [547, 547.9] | -0.028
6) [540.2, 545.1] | 0.004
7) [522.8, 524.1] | 0.122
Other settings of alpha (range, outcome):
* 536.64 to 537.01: 14.2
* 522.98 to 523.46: 14.5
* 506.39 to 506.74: 16.5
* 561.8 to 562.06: 14.1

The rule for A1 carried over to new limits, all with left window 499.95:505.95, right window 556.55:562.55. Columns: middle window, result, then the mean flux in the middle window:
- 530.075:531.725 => 0.13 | 14.5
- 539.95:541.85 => 0.06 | 14.6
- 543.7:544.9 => 0.01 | 15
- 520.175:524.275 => 0.21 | 14.1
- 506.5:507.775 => 0.15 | 16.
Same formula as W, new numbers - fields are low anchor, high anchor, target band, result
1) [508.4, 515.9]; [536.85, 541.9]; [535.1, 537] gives 0.03 mag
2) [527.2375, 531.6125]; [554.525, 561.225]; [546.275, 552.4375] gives -0.05 mag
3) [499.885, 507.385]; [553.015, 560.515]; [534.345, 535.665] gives 0.10 mag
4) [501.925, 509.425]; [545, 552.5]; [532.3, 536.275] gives 0.09 mag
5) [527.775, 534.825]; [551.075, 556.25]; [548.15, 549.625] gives -0.01 mag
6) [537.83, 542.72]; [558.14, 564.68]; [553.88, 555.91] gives -0.01 mag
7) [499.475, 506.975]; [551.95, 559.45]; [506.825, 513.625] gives 0.20 mag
